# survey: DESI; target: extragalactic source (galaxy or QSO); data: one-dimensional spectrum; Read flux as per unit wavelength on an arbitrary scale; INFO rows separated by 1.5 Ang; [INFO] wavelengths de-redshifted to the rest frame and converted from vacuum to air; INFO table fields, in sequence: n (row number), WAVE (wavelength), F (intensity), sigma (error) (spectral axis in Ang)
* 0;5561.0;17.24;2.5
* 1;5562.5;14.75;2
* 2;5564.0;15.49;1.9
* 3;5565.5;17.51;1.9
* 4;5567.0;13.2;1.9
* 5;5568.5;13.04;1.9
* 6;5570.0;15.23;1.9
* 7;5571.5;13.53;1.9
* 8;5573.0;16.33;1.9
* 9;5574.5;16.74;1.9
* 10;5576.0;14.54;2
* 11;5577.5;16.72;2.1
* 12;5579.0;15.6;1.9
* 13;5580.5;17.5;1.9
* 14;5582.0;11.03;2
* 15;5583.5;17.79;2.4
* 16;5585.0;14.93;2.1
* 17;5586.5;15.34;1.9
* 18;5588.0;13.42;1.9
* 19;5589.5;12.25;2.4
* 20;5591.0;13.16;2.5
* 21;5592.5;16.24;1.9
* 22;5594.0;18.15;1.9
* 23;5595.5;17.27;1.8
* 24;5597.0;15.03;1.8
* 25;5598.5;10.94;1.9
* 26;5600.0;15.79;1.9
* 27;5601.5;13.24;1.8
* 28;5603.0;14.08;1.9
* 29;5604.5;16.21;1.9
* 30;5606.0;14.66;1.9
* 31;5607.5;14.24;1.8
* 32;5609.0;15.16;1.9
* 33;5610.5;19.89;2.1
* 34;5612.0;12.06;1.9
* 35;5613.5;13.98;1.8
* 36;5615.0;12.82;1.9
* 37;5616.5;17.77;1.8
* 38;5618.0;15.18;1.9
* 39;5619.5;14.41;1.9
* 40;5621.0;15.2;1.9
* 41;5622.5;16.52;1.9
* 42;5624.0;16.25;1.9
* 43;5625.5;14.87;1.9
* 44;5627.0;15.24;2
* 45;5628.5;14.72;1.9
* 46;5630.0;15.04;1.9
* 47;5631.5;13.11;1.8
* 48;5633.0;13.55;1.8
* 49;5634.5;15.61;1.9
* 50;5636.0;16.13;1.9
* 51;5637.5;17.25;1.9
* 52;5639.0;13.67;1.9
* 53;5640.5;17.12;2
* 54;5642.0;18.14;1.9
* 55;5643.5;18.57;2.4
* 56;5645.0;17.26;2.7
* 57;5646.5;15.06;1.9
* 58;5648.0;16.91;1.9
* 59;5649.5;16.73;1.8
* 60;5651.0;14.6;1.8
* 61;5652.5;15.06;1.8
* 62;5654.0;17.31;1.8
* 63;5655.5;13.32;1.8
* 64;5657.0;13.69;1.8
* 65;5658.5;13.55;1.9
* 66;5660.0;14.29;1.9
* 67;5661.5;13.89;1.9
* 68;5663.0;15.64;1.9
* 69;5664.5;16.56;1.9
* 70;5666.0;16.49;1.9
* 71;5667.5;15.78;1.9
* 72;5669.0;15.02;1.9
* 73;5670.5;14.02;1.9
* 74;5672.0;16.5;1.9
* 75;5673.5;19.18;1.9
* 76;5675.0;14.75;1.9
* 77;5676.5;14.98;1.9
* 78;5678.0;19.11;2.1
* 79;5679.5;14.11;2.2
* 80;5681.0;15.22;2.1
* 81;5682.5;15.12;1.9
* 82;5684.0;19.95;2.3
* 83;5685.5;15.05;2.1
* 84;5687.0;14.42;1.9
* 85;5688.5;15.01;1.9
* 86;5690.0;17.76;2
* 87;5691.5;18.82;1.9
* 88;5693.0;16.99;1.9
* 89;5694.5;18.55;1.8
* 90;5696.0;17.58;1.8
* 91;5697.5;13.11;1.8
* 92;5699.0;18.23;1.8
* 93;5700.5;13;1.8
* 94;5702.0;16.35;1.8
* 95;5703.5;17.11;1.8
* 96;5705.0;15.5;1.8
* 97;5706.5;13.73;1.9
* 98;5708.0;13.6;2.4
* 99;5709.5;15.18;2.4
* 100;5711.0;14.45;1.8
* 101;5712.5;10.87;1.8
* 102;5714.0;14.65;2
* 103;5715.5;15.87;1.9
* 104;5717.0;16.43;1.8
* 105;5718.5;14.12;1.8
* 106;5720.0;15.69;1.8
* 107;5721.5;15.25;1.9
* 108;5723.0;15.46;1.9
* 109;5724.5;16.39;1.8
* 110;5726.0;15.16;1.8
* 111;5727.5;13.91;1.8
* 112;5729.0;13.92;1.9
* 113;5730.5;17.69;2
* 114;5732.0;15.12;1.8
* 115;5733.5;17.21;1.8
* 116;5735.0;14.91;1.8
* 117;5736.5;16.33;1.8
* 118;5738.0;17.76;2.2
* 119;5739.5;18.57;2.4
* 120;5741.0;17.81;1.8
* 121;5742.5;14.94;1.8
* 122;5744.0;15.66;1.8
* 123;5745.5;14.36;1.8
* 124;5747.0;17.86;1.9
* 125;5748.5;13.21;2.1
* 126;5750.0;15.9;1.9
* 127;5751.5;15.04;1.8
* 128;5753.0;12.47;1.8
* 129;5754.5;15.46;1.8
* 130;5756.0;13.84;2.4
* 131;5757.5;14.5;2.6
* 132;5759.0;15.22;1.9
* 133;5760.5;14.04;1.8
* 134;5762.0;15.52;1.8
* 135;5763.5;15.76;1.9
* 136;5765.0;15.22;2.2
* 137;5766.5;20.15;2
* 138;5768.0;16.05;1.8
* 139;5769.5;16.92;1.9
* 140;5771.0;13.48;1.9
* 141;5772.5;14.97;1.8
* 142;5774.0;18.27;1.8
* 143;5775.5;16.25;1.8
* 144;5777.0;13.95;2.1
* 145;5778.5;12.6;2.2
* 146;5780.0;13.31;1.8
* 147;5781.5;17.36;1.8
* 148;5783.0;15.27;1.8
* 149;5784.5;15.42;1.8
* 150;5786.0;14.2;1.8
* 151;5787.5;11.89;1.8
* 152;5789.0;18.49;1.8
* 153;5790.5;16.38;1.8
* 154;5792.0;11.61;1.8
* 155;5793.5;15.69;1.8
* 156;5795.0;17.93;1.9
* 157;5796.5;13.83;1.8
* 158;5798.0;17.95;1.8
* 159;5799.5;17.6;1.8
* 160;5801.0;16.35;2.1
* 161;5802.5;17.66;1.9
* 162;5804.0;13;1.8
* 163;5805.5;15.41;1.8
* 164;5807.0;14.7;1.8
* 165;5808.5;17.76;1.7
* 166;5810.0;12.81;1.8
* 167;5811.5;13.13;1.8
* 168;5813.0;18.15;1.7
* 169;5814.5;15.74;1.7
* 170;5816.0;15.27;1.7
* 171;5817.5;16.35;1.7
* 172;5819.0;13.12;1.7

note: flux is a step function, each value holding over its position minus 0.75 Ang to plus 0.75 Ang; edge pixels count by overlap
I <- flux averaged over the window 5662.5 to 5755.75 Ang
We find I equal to 15.7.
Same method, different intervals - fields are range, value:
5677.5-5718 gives 15.7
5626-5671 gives 15.4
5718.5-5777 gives 15.6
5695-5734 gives 15.2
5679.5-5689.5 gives 15.7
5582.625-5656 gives 15.3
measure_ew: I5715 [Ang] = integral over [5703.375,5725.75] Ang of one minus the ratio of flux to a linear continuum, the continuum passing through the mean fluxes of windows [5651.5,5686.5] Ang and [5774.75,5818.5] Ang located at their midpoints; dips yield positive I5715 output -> 0.9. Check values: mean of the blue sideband 15.6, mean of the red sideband 15.4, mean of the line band 14.9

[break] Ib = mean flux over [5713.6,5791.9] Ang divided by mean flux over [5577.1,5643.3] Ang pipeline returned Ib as 1.02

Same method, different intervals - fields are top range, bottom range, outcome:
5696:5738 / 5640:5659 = 0.96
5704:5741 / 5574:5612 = 1.02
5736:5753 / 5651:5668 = 1.06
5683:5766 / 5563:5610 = 1.04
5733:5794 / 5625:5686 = 0.99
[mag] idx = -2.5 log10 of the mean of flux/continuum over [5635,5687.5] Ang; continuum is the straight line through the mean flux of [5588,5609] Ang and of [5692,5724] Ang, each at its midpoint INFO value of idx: -0.05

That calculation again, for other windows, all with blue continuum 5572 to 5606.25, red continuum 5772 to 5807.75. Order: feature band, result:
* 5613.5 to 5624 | -0.01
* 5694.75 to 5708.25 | -0.02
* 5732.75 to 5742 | -0.11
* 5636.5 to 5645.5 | -0.12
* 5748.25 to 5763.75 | 0.05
